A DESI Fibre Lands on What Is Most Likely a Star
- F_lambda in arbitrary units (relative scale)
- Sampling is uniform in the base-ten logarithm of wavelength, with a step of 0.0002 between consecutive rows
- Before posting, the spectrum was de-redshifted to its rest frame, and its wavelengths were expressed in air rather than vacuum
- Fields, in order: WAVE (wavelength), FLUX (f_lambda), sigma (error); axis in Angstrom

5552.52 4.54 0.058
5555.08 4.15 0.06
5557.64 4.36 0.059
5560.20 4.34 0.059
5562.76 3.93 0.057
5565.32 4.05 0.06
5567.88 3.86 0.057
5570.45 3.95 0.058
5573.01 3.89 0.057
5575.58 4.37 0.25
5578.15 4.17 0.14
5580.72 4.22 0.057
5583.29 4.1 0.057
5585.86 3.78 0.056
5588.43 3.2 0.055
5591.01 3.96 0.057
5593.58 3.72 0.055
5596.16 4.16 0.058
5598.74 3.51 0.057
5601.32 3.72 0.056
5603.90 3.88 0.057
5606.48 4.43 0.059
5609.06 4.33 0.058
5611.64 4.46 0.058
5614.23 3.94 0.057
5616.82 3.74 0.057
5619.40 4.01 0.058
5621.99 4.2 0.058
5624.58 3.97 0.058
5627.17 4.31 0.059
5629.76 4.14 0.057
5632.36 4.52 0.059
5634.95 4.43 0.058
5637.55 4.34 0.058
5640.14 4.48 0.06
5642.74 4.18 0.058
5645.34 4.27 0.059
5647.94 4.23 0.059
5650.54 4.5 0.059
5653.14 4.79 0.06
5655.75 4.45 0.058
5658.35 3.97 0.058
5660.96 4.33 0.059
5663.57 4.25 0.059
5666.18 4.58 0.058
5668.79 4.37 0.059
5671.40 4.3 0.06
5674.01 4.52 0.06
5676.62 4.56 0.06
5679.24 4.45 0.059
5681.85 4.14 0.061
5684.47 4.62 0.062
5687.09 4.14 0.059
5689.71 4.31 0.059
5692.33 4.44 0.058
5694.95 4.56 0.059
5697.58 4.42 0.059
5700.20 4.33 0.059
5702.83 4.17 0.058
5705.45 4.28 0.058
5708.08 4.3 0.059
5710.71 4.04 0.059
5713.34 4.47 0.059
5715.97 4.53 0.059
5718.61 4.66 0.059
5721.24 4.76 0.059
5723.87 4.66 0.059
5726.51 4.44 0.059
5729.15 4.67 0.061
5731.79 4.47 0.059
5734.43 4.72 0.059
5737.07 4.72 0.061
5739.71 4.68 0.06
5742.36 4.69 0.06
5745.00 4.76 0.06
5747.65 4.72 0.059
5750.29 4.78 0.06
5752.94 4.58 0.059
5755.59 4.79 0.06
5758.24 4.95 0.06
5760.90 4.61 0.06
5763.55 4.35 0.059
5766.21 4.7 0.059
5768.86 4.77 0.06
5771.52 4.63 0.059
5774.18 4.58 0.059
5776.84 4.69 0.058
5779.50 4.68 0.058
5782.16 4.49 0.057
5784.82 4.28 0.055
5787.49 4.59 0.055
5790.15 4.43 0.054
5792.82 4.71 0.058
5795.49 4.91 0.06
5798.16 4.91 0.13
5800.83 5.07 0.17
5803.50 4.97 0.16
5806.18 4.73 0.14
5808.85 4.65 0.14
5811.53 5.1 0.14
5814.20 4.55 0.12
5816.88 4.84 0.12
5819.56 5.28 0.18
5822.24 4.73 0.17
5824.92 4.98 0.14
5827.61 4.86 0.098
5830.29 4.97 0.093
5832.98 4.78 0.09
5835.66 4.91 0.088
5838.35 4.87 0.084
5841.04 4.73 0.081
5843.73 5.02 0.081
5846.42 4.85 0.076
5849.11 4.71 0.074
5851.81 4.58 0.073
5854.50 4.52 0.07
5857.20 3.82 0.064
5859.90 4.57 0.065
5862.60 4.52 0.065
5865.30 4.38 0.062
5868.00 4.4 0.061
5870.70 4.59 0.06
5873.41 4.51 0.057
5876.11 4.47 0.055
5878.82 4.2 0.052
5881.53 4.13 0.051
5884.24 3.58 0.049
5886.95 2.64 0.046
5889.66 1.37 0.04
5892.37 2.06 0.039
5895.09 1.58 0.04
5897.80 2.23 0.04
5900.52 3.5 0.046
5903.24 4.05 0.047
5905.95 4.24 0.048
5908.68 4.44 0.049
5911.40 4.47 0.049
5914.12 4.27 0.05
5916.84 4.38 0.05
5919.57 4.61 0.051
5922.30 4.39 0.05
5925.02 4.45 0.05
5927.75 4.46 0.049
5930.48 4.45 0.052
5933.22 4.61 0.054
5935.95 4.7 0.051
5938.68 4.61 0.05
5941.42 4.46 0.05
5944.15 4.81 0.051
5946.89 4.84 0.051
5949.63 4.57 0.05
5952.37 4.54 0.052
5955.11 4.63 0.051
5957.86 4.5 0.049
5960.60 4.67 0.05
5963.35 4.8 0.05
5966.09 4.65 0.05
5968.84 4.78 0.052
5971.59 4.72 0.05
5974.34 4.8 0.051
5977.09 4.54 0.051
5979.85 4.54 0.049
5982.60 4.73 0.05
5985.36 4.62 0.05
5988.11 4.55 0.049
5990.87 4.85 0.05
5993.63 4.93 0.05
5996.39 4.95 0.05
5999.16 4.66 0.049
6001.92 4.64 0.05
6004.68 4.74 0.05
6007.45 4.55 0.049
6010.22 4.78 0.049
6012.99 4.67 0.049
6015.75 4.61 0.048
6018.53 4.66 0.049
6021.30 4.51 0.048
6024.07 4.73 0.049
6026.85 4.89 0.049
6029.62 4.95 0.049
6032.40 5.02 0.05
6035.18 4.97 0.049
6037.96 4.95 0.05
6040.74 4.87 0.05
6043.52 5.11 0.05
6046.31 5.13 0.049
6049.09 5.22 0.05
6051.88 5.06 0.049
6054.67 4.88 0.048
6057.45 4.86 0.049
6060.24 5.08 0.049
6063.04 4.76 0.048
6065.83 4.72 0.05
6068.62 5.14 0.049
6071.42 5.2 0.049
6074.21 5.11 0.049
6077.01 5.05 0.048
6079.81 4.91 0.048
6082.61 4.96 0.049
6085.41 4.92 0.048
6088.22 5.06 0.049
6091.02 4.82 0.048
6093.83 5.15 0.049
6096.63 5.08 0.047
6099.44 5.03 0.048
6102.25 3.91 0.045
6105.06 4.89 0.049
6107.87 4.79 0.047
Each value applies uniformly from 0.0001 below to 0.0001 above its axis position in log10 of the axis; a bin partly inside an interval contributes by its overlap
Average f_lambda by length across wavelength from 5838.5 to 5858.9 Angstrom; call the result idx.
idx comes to 4.62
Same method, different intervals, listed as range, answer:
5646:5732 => 4.41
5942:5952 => 4.7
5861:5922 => 3.77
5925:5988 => 4.63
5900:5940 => 4.39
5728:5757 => 4.69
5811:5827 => 4.9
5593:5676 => 4.23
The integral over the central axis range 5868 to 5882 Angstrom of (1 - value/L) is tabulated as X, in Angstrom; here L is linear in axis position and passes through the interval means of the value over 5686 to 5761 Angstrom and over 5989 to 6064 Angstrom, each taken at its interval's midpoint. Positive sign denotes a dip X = 0.89 Angstrom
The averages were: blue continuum 4.54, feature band 4.4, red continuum 4.85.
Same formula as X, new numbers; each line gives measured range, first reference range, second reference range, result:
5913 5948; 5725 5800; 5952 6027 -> 1.0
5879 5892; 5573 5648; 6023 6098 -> 4.6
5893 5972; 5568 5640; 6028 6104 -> 6.8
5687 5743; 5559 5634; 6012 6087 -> -2.8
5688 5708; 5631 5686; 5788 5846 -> 0.7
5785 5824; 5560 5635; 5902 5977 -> -4.1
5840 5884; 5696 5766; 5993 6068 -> 2.0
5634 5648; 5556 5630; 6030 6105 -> -0.7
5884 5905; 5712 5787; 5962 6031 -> 9.3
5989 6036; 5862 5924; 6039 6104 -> -2.1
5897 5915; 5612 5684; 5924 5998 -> 2.6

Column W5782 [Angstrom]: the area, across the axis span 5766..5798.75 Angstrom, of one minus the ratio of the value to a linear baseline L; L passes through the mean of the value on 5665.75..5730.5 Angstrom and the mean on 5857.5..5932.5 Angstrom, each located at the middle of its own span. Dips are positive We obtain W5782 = -3.4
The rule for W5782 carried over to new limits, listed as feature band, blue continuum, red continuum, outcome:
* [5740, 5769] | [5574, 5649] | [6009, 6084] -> -2.2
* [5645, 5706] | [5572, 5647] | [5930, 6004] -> -2.7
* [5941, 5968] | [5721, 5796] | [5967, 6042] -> 0.4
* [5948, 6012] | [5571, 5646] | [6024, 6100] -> 1.9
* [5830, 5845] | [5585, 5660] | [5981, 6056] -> -1.2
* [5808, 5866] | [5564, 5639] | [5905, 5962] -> -4.7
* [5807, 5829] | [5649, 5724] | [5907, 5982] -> -1.8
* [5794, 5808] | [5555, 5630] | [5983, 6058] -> -1.6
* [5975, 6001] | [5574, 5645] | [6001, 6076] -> 0.4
